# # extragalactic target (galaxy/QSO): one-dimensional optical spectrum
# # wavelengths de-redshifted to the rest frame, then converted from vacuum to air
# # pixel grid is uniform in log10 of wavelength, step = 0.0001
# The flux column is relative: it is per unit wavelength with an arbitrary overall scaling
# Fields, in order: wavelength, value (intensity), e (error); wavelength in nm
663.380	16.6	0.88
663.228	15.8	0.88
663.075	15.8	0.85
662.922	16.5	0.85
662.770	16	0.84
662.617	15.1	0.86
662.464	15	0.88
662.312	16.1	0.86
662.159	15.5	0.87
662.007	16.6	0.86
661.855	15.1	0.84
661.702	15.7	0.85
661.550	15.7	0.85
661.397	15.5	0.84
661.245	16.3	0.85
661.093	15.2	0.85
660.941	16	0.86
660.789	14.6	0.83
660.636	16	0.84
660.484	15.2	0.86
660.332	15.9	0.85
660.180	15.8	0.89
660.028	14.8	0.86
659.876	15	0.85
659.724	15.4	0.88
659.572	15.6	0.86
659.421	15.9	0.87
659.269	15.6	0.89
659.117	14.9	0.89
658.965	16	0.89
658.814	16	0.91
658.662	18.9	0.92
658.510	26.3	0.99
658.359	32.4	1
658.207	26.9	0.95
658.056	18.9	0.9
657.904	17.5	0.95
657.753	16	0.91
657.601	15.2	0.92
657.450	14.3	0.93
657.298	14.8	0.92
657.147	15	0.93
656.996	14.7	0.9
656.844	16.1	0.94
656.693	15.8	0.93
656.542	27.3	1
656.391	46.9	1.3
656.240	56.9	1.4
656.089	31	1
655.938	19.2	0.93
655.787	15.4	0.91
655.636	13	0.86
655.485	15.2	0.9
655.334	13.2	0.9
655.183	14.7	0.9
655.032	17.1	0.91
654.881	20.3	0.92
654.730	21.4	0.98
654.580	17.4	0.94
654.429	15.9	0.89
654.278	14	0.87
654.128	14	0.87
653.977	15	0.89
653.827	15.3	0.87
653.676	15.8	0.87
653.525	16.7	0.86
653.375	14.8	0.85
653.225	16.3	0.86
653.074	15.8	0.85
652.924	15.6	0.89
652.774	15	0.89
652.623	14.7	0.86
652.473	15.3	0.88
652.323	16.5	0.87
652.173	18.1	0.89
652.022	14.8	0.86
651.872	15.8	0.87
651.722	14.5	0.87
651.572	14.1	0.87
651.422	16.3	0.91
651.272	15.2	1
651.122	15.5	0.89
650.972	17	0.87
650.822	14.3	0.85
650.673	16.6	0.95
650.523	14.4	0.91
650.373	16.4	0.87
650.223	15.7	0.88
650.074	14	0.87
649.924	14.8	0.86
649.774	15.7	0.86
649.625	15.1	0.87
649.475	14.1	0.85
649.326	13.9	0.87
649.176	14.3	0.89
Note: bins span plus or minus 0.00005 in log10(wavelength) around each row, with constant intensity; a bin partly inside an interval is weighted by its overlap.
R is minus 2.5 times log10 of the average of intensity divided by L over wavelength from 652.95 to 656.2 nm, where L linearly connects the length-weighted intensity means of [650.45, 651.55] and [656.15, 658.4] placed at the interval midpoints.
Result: 0.16 mag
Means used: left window 15.5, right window 23.1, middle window 17.2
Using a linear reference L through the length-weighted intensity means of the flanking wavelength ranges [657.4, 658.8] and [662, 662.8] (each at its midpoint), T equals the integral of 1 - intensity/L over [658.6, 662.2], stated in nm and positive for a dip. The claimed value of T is 0.44 nm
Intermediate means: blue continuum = 20.6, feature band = 15.7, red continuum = 15.6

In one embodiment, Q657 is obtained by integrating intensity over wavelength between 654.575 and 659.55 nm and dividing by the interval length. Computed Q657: 20.3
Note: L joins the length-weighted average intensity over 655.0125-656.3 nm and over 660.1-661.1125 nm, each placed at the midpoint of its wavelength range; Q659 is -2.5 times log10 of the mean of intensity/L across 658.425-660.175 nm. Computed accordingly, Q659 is 0.02 mag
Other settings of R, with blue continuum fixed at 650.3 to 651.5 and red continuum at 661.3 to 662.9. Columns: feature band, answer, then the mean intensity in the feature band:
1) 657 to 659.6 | -0.16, 18.2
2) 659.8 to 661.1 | 0.02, 15.4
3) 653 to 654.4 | 0.03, 15.3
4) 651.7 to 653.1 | 0.00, 15.6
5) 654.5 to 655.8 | -0.05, 16.5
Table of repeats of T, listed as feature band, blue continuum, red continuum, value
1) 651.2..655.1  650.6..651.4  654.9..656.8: 0.64 nm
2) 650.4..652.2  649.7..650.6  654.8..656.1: 0.01 nm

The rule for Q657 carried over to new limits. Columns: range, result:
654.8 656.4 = 22.9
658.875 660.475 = 15.5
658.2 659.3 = 20.7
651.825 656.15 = 16.4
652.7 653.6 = 15.7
